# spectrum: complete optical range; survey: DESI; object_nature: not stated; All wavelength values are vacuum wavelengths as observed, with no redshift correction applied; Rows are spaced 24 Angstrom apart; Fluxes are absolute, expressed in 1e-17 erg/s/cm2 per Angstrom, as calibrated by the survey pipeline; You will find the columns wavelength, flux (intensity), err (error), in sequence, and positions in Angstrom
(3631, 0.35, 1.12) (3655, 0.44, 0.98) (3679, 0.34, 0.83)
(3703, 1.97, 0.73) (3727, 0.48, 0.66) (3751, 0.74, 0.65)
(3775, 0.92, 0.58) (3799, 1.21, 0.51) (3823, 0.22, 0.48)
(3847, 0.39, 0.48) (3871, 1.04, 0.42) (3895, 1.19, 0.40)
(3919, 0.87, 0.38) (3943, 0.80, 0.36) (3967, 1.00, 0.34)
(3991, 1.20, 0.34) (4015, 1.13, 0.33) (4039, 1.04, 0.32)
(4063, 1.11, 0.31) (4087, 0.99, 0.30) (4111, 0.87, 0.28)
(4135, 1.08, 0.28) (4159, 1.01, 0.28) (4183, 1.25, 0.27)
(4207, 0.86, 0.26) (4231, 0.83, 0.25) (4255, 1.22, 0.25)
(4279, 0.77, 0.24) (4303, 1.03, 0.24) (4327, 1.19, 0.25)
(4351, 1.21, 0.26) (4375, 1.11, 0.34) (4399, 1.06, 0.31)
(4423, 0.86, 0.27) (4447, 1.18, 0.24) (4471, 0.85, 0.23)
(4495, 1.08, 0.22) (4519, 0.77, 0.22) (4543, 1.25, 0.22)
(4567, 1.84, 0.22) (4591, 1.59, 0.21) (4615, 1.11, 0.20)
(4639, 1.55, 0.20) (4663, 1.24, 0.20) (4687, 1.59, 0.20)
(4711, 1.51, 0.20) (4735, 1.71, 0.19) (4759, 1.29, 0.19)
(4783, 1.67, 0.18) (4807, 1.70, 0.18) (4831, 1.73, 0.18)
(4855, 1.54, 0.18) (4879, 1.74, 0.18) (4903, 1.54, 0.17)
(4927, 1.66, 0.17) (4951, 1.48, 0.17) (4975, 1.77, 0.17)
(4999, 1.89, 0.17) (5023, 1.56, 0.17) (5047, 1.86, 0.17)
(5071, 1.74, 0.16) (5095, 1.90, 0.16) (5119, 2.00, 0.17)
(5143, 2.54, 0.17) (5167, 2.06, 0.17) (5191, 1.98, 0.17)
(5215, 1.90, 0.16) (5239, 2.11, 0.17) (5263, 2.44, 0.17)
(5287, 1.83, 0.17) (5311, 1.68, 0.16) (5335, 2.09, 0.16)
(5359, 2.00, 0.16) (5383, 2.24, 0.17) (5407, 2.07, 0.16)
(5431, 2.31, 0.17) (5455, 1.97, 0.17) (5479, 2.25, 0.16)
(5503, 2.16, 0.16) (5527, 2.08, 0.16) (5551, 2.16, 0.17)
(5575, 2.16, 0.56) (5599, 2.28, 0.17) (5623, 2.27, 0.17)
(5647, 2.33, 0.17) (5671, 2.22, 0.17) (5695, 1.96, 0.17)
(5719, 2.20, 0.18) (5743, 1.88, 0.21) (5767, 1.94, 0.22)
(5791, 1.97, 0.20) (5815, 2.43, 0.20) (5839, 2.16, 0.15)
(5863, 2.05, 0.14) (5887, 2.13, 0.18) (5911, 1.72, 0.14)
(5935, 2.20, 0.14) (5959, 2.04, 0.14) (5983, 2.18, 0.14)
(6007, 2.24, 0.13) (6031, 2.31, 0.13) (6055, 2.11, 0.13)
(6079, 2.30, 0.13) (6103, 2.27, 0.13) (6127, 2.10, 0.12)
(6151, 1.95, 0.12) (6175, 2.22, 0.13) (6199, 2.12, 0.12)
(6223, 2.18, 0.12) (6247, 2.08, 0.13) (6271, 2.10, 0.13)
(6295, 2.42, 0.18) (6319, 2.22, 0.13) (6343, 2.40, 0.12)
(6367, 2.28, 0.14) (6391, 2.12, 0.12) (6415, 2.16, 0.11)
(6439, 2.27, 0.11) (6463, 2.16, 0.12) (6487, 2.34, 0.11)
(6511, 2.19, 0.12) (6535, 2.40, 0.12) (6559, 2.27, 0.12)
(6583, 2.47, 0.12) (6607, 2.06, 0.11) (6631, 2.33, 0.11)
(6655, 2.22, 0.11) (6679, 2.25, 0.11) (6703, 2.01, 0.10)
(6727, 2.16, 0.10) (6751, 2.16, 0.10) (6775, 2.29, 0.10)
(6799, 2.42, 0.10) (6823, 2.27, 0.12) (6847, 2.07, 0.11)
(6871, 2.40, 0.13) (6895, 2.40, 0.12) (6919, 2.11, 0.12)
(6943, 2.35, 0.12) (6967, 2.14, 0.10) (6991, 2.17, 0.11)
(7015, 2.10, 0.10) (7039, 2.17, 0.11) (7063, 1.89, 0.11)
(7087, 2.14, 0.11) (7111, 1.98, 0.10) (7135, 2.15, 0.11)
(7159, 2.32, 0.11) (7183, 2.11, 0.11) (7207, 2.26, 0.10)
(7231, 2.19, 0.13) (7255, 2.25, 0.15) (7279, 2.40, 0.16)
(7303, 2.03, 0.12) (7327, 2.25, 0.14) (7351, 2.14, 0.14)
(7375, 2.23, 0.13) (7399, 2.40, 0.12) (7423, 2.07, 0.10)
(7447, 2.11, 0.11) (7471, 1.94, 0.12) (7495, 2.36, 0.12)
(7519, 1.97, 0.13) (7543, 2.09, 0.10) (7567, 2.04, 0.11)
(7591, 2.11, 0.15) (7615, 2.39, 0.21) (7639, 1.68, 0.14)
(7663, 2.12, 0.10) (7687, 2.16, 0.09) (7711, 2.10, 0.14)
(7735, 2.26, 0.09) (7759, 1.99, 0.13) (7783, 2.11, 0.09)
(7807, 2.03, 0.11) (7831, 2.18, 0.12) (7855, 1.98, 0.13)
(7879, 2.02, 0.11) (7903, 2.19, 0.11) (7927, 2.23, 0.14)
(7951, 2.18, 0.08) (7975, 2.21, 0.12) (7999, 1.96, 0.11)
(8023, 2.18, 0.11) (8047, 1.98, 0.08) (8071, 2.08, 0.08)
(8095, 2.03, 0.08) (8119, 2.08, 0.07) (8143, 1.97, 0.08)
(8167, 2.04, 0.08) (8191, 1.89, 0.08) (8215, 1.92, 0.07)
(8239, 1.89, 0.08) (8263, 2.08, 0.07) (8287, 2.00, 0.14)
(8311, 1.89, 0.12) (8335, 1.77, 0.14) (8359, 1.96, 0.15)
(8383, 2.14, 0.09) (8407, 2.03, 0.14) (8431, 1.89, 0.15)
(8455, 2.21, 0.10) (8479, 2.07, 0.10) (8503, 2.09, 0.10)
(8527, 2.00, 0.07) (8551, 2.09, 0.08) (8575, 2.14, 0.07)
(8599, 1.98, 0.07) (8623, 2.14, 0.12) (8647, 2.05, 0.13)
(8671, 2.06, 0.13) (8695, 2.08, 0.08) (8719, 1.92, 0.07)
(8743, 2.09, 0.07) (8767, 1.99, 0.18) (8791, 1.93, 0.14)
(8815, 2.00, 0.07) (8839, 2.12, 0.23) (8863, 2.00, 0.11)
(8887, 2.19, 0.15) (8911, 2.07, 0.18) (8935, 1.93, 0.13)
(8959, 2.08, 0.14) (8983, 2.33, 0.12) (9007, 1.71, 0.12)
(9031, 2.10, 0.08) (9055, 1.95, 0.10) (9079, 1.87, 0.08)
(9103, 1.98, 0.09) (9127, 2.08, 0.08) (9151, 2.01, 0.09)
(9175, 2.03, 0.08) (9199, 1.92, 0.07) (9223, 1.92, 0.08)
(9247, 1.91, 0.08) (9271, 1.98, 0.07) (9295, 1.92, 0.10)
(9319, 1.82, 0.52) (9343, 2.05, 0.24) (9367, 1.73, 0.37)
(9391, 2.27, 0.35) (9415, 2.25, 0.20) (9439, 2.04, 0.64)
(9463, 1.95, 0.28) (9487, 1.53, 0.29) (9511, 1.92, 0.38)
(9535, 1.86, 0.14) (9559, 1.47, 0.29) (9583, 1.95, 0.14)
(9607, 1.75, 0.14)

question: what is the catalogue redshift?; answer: 0.14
